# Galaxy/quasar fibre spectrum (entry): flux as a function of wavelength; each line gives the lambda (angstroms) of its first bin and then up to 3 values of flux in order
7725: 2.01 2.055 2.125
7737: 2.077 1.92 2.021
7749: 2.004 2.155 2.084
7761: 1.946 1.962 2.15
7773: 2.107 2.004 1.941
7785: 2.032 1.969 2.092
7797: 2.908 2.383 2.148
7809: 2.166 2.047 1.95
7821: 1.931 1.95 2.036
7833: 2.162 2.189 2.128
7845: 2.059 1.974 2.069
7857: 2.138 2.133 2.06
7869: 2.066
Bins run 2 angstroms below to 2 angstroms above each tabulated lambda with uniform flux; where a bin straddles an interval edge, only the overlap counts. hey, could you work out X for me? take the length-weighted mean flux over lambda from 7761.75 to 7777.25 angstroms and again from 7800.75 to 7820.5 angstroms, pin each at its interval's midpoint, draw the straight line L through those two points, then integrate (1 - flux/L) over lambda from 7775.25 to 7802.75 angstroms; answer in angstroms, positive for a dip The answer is -1.5 angstroms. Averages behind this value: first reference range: 2.05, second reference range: 2.1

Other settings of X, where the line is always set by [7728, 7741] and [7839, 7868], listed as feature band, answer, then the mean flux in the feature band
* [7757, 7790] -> 0.78 angstroms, 2.02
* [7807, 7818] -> 0.05 angstroms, 2.06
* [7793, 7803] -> -2.24 angstroms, 2.53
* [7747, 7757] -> -0.07 angstroms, 2.08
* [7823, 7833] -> 0.24 angstroms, 2.03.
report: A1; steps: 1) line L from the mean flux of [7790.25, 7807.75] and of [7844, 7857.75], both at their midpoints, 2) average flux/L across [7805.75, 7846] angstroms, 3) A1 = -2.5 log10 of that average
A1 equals 0.07 mag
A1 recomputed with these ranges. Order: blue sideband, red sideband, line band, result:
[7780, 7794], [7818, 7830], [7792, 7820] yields -0.13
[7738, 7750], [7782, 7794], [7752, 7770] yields -0.03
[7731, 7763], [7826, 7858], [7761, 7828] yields -0.02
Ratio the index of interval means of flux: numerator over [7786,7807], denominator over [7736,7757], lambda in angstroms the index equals 1.1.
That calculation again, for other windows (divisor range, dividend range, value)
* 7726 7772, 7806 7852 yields 1.01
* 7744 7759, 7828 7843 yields 1.03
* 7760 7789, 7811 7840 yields 1.01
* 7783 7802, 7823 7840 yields 0.92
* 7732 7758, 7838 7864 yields 1.02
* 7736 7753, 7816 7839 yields 1.01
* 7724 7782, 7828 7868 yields 1.03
